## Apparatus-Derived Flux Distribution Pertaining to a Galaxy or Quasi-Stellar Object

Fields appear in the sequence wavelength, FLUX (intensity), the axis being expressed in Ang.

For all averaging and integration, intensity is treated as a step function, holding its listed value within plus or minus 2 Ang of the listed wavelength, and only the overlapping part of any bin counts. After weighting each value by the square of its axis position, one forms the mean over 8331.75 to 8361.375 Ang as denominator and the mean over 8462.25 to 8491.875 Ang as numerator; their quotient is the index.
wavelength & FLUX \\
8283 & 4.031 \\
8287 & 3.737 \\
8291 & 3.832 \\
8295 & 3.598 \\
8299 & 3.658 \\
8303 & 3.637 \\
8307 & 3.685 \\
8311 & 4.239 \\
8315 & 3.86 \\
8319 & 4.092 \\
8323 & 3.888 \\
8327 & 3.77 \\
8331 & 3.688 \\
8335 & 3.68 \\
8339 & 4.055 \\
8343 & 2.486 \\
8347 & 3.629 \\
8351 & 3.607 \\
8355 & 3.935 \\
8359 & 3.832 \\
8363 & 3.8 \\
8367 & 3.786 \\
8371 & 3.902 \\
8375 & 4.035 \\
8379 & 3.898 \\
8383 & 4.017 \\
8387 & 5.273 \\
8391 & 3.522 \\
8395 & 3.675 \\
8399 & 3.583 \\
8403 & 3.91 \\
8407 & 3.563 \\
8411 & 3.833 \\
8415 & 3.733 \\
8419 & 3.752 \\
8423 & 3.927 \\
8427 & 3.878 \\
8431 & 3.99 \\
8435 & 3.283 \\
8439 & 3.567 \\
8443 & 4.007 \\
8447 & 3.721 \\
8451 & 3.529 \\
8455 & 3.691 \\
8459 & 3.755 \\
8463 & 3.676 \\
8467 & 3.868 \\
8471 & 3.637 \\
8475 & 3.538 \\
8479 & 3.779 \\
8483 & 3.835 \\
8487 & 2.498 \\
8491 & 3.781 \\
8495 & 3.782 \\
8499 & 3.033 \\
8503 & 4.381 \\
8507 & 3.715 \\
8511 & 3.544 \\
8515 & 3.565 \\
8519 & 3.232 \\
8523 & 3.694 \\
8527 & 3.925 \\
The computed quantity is 1.02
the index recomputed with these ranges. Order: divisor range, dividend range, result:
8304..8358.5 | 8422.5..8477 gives 1.02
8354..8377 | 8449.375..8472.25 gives 0.97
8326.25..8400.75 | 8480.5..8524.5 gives 0.97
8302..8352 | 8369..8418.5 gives 1.07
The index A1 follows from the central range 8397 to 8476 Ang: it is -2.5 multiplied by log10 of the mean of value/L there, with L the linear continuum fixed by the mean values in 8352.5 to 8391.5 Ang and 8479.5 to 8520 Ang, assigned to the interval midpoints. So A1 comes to 0.02 mag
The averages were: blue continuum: 4.01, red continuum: 3.55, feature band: 3.72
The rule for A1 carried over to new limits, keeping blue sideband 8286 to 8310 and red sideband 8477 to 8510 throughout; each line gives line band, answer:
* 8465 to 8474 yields -0.03 mag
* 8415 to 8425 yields -0.05 mag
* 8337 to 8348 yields 0.10 mag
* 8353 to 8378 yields -0.06 mag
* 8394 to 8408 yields -0.01 mag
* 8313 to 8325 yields -0.07 mag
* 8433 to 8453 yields 0.00 mag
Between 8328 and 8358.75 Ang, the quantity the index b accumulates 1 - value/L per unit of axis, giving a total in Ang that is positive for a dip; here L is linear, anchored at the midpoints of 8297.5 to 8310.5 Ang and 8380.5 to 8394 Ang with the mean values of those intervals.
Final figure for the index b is 2.7 Ang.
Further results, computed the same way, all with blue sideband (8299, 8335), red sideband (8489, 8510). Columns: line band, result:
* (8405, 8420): 0.2 Ang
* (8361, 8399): -1.7 Ang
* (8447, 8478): 0.6 Ang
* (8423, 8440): 0.2 Ang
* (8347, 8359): 0.2 Ang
